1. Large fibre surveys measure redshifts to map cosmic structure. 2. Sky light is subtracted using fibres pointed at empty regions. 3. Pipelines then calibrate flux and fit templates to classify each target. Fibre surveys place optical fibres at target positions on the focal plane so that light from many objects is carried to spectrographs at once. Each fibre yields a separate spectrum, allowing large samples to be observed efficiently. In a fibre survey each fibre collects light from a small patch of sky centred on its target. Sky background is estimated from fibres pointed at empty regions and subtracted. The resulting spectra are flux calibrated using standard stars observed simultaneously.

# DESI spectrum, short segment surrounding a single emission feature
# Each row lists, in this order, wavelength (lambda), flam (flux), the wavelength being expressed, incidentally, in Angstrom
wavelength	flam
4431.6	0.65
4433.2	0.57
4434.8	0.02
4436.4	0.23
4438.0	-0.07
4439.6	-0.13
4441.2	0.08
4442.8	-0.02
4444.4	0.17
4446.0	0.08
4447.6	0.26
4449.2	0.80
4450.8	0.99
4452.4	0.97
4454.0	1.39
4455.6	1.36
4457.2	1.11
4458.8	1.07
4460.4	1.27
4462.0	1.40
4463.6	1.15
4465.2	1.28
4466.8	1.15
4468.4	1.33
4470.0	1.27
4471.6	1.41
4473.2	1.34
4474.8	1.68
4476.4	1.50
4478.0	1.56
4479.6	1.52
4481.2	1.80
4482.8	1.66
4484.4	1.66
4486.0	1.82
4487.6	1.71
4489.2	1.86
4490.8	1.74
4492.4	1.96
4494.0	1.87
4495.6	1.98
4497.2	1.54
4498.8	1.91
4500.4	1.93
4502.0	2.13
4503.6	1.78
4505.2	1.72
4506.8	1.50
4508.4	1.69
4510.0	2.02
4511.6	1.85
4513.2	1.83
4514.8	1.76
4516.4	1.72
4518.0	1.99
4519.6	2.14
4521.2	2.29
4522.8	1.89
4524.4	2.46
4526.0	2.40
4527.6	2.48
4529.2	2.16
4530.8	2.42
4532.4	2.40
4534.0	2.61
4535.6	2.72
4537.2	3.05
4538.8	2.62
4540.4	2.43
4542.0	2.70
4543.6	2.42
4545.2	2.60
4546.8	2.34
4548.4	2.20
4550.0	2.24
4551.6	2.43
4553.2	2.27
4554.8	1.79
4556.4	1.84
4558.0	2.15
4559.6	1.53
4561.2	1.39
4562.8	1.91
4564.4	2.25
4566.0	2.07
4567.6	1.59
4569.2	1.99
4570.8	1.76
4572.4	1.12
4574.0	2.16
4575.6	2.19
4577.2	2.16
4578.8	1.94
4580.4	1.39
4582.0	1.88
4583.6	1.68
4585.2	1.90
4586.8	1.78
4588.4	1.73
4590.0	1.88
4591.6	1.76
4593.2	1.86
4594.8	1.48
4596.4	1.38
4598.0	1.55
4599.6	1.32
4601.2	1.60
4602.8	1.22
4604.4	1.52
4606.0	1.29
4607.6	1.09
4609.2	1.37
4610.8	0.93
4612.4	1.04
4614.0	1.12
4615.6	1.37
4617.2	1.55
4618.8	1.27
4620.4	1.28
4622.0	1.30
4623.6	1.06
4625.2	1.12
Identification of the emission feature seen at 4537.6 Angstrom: C IV 1549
